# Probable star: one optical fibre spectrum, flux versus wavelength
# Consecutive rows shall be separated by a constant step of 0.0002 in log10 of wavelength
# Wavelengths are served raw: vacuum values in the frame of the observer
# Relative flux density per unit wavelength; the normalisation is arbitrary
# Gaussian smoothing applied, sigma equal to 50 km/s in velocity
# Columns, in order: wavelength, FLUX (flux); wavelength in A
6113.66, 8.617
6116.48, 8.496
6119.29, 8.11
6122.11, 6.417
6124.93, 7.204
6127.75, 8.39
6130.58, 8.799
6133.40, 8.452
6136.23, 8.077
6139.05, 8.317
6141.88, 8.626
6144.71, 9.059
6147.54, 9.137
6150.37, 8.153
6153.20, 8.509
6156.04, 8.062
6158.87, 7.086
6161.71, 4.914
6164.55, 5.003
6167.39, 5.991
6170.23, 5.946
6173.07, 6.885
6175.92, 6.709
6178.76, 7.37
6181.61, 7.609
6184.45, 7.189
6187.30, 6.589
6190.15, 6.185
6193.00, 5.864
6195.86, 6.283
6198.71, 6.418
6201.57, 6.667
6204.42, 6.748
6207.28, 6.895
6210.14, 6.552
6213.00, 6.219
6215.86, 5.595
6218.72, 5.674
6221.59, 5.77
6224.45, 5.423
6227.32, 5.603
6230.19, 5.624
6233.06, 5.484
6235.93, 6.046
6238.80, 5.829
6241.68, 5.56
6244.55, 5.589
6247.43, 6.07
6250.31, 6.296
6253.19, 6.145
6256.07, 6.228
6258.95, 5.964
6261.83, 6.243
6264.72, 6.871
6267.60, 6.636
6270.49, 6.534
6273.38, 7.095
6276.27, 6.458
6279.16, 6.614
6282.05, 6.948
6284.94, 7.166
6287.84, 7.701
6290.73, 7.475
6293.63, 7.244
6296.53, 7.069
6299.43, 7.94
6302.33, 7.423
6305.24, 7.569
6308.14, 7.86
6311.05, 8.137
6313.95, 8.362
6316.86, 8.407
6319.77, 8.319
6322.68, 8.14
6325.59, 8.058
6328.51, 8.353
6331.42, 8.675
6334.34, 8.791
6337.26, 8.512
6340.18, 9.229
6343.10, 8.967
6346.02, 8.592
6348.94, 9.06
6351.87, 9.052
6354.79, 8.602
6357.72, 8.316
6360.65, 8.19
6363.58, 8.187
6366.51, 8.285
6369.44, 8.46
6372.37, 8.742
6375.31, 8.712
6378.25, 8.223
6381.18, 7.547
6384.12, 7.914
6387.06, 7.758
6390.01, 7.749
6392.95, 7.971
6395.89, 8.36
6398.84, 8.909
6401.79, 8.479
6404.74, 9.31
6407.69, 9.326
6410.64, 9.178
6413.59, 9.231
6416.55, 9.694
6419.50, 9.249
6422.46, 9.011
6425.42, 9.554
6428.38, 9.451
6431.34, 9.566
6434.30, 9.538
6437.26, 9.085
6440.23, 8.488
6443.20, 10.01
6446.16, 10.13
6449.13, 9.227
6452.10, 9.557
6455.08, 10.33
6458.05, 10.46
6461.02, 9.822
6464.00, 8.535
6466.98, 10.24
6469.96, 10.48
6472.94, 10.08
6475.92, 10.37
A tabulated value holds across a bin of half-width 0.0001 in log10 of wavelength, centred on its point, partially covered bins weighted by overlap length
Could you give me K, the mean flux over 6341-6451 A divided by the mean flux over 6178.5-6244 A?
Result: 1.42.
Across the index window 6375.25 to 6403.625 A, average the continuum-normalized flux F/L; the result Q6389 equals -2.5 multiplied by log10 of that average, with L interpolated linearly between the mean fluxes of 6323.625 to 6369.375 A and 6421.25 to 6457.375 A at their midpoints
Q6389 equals 0.110 mag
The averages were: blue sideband 8.58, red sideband 9.52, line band 8.15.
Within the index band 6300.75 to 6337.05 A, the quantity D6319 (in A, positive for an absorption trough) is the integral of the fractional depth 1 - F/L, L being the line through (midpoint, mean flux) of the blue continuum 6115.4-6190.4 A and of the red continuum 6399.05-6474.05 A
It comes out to 2.0 A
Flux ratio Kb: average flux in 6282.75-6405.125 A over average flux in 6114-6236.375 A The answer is 1.18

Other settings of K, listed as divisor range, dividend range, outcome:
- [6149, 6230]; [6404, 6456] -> 1.46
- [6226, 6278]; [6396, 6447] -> 1.51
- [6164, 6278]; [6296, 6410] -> 1.34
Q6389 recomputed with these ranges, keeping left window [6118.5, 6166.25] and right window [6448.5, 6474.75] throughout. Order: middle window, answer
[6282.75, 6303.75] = 0.182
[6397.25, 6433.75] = 0.038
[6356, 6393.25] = 0.142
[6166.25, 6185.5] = 0.172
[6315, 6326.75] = 0.090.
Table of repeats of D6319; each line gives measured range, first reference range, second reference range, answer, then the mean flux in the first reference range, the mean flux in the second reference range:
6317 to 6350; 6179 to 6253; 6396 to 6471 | -2.7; 6.17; 9.45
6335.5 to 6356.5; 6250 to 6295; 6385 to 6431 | -2.5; 6.74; 8.89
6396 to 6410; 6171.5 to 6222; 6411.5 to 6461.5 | 0.3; 6.52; 9.54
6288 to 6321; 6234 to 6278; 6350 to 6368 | -2.3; 6.23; 8.45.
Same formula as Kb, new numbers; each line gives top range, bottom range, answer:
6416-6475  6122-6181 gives 1.28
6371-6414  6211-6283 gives 1.39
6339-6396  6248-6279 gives 1.30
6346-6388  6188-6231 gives 1.37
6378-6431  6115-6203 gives 1.20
